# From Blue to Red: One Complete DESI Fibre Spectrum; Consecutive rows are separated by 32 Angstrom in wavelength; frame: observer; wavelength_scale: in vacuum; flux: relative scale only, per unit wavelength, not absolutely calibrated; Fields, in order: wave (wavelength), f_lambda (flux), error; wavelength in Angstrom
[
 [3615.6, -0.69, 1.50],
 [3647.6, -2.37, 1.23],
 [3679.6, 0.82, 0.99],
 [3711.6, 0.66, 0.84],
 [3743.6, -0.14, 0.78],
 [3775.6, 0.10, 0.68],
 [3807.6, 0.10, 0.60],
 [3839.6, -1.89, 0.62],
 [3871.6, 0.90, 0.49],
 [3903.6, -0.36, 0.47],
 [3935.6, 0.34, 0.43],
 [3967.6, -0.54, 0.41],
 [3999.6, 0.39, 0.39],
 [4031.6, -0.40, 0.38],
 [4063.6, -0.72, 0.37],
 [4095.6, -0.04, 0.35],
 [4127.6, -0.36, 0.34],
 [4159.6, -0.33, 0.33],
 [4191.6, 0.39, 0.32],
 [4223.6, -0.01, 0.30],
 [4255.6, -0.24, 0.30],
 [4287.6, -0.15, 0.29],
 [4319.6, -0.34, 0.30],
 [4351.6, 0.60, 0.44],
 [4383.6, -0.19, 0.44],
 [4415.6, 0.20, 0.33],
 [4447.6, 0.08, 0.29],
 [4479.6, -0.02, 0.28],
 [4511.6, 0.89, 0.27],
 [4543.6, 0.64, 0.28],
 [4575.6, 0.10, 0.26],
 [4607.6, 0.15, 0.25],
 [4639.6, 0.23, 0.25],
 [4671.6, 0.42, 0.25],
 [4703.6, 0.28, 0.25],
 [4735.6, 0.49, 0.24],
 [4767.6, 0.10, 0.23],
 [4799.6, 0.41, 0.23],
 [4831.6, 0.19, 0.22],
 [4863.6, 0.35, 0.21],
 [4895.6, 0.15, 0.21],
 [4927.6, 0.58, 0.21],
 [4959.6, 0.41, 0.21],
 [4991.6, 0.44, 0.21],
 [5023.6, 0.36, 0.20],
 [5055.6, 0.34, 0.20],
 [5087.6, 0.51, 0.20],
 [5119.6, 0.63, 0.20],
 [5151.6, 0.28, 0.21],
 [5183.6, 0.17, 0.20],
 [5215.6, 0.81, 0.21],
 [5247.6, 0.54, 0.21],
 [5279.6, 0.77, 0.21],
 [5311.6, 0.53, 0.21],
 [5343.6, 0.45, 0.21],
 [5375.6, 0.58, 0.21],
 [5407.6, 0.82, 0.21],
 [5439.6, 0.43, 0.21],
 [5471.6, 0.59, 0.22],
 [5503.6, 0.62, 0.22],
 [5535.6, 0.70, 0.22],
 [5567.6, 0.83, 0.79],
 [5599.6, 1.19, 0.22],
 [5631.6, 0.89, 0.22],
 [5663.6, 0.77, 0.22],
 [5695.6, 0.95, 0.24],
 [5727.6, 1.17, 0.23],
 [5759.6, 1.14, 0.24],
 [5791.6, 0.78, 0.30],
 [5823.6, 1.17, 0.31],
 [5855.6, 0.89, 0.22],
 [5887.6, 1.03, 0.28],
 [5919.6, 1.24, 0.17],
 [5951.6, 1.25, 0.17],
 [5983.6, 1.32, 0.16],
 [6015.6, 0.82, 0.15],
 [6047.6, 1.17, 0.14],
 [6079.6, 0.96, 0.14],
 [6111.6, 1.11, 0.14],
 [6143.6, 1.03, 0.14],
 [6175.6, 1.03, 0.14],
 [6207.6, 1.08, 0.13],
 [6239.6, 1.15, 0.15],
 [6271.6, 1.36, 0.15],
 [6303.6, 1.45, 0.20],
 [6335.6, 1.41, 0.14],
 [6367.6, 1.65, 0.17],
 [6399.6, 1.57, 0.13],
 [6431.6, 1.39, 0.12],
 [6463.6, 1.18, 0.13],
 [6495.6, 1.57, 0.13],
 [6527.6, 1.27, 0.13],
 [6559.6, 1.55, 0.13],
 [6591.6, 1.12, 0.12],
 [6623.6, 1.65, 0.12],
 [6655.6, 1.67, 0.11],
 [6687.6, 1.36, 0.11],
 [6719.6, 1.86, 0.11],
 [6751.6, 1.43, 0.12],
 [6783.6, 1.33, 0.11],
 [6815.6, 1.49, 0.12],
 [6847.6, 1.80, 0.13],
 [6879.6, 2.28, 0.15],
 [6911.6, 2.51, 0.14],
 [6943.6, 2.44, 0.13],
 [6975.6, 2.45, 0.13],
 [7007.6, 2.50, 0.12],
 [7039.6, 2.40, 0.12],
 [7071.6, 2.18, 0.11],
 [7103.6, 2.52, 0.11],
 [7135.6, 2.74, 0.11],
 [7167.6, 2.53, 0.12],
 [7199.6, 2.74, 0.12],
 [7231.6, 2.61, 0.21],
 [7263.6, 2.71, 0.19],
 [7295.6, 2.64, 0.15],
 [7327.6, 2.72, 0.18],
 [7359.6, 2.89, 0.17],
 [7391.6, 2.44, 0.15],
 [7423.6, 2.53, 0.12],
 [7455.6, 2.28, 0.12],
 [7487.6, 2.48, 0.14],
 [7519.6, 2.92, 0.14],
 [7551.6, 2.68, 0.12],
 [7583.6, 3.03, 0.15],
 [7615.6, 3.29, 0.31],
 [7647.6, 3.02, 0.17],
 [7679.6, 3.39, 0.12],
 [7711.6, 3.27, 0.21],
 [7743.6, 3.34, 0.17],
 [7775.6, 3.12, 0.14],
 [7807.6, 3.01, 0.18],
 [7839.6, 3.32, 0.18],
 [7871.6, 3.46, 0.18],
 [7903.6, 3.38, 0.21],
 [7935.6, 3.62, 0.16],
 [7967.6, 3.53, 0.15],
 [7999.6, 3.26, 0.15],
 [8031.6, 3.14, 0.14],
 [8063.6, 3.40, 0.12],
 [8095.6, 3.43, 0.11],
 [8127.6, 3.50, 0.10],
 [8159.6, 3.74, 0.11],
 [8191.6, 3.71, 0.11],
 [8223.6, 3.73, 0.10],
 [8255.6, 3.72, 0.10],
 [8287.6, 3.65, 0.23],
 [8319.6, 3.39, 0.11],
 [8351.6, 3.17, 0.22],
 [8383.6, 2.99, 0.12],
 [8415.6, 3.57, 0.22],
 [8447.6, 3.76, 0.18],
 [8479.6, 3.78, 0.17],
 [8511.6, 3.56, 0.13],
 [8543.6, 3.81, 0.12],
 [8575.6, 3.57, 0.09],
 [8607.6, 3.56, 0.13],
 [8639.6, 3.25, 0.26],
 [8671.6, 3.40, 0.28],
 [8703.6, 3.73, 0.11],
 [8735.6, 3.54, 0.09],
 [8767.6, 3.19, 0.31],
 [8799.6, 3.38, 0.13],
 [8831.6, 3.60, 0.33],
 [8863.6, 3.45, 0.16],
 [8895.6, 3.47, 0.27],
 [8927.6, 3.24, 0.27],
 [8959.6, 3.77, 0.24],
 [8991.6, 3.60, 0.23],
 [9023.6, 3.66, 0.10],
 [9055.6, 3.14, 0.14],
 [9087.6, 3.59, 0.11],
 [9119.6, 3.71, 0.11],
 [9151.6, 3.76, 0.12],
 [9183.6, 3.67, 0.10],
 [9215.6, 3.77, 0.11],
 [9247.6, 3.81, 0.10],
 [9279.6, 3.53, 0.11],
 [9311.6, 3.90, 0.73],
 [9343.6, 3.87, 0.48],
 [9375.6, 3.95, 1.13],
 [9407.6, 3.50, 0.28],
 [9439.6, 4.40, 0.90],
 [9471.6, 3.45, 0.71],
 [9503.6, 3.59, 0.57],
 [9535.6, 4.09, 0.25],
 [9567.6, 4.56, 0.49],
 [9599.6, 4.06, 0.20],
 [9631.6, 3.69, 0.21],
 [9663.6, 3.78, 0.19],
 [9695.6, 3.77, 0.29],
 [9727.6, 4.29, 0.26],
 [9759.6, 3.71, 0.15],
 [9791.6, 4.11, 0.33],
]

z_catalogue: 0.72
